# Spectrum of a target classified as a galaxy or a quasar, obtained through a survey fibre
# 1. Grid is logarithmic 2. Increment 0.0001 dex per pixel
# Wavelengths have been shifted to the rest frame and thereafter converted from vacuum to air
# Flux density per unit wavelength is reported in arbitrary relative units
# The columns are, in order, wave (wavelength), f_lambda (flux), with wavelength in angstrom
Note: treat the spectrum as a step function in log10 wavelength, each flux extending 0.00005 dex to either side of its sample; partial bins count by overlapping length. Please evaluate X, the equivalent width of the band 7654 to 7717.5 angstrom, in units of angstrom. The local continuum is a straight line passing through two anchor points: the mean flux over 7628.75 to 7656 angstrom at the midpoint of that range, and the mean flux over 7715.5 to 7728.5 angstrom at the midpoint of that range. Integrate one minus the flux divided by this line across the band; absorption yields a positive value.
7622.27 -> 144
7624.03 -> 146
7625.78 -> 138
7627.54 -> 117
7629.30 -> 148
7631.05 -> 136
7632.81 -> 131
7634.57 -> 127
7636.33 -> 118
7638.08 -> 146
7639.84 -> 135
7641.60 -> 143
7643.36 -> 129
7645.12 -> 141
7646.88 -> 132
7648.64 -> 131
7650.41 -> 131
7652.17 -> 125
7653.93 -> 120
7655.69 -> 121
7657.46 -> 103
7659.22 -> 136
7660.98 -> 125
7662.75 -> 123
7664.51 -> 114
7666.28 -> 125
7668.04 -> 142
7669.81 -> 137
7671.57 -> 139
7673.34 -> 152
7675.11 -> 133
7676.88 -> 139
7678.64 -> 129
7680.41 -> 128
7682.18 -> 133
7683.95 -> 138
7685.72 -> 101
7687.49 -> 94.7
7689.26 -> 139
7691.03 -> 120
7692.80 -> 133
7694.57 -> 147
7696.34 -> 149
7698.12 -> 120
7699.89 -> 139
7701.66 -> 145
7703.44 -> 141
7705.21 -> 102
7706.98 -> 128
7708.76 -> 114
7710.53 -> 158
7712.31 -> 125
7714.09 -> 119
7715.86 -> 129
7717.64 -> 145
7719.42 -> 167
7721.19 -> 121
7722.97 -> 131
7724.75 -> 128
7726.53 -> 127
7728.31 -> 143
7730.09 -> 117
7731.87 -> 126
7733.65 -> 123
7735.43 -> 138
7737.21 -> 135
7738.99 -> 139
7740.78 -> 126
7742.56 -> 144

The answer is 2.5 angstrom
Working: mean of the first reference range 132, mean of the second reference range 136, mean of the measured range 129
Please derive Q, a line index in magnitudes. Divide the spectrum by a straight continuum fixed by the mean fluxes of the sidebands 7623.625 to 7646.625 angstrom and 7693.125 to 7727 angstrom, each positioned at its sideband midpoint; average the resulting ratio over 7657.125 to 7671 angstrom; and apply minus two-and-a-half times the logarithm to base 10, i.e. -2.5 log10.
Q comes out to 0.06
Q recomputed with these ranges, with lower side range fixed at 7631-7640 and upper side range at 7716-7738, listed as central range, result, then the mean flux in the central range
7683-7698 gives 0.04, 127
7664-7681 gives -0.02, 134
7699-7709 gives 0.03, 129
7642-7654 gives 0.01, 131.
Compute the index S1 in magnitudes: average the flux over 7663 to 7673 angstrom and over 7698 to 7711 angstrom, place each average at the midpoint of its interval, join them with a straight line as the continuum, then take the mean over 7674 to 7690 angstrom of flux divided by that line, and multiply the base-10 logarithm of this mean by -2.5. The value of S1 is 0.04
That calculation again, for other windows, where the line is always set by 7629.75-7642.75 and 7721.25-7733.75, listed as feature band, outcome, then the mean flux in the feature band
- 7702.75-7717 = 0.01 mag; 127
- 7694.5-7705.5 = -0.05 mag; 136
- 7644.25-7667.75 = 0.06 mag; 126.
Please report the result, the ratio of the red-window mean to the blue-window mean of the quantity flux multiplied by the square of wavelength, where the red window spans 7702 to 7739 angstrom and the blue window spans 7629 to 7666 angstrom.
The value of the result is 1.04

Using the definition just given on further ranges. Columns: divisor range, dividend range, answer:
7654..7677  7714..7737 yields 1.04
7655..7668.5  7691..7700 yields 1.11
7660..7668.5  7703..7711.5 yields 1.03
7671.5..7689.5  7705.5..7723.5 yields 1.04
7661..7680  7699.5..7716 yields 0.99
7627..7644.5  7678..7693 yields 0.94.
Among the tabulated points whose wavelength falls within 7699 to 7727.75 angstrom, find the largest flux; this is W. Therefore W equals 167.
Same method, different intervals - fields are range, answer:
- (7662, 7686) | 152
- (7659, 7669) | 142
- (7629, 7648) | 148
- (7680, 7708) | 149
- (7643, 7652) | 141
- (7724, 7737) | 143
